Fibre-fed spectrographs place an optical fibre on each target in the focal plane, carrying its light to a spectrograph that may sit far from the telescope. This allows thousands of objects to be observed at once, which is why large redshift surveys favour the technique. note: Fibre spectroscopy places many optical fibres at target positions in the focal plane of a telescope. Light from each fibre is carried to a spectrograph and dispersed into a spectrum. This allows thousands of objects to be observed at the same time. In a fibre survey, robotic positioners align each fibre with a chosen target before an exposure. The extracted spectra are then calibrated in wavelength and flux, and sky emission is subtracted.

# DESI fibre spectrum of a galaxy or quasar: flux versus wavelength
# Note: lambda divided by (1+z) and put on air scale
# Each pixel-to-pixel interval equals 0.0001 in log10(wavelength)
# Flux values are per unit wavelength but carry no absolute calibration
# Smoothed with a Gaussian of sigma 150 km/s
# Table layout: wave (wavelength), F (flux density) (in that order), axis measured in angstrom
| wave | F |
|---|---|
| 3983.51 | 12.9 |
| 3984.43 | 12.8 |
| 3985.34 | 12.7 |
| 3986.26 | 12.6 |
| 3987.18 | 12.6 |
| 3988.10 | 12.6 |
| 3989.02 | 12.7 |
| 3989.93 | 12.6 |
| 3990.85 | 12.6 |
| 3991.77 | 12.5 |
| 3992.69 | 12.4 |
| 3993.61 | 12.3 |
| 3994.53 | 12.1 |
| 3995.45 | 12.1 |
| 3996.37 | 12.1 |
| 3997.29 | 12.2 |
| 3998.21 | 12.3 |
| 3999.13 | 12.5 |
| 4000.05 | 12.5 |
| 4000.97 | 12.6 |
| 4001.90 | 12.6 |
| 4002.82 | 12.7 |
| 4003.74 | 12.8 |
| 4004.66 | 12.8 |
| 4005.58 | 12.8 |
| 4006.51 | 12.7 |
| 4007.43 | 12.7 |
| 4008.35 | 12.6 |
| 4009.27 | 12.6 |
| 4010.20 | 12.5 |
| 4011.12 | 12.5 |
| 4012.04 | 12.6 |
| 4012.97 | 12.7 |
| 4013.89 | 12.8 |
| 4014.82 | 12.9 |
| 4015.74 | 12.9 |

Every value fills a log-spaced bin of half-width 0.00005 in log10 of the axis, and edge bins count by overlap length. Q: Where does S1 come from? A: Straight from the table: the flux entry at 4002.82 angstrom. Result 12.7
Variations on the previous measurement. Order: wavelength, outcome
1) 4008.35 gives 12.6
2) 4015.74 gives 12.9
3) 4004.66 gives 12.8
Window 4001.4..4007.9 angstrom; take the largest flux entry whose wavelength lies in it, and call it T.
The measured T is 12.8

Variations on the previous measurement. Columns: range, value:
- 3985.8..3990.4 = 12.7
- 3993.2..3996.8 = 12.3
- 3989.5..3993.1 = 12.6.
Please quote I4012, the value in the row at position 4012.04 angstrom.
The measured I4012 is 12.6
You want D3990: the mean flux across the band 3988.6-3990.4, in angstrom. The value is 12.7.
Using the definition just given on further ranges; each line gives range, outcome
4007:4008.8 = 12.7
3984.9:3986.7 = 12.6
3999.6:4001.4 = 12.6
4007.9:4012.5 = 12.6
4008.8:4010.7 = 12.5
